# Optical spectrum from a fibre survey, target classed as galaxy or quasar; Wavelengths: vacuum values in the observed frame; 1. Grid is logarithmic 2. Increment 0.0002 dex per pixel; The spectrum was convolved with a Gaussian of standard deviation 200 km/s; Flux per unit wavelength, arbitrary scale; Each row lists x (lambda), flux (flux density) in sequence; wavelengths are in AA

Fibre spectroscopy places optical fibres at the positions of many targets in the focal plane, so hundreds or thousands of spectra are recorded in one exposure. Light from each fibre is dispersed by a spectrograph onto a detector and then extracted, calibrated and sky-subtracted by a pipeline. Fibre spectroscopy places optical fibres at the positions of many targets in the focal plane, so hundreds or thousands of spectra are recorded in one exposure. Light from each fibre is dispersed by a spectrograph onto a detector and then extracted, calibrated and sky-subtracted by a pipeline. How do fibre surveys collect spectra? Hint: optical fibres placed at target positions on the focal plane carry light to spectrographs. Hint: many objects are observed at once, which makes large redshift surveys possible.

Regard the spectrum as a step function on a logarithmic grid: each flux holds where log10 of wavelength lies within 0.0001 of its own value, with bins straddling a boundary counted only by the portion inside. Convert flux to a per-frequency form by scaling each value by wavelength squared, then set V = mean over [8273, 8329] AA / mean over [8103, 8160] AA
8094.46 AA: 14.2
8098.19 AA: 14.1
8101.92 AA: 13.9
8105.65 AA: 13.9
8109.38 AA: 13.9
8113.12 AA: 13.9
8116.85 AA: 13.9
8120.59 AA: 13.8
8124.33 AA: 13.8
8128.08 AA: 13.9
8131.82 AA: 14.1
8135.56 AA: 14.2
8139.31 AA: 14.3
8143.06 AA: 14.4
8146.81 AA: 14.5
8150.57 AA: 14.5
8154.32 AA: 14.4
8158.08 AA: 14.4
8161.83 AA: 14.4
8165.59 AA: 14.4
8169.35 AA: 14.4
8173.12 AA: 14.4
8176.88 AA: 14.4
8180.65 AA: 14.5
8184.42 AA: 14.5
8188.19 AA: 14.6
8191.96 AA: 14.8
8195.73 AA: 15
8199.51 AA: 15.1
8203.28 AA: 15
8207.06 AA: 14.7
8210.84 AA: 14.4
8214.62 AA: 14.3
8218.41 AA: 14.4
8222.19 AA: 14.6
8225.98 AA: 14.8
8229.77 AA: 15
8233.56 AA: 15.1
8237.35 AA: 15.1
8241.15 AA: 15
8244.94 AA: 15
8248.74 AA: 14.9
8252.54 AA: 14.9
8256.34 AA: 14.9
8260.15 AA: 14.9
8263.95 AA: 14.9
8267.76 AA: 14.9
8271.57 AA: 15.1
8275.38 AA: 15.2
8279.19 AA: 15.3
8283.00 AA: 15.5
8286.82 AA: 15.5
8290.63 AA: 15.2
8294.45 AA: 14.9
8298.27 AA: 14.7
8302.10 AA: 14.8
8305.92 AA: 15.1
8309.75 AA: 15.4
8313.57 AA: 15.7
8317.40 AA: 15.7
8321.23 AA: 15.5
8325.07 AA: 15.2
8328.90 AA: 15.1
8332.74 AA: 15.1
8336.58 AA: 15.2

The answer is 1.13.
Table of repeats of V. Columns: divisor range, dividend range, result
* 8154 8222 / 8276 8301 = 1.07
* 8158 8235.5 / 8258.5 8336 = 1.06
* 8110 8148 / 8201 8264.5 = 1.08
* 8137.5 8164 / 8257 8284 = 1.08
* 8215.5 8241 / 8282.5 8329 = 1.05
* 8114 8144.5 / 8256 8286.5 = 1.11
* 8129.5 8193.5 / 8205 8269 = 1.05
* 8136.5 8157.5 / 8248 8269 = 1.06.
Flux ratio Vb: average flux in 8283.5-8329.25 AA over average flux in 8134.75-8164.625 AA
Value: 1.06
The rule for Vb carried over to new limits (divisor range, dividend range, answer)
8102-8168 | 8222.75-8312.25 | 1.06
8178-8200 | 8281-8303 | 1.03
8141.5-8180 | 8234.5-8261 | 1.04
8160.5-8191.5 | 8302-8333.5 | 1.06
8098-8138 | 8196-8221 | 1.05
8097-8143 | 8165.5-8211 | 1.05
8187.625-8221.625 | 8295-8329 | 1.04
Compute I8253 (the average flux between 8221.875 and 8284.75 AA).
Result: 15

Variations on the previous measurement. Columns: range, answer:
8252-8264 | 14.9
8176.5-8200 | 14.7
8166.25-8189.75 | 14.5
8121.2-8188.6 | 14.3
